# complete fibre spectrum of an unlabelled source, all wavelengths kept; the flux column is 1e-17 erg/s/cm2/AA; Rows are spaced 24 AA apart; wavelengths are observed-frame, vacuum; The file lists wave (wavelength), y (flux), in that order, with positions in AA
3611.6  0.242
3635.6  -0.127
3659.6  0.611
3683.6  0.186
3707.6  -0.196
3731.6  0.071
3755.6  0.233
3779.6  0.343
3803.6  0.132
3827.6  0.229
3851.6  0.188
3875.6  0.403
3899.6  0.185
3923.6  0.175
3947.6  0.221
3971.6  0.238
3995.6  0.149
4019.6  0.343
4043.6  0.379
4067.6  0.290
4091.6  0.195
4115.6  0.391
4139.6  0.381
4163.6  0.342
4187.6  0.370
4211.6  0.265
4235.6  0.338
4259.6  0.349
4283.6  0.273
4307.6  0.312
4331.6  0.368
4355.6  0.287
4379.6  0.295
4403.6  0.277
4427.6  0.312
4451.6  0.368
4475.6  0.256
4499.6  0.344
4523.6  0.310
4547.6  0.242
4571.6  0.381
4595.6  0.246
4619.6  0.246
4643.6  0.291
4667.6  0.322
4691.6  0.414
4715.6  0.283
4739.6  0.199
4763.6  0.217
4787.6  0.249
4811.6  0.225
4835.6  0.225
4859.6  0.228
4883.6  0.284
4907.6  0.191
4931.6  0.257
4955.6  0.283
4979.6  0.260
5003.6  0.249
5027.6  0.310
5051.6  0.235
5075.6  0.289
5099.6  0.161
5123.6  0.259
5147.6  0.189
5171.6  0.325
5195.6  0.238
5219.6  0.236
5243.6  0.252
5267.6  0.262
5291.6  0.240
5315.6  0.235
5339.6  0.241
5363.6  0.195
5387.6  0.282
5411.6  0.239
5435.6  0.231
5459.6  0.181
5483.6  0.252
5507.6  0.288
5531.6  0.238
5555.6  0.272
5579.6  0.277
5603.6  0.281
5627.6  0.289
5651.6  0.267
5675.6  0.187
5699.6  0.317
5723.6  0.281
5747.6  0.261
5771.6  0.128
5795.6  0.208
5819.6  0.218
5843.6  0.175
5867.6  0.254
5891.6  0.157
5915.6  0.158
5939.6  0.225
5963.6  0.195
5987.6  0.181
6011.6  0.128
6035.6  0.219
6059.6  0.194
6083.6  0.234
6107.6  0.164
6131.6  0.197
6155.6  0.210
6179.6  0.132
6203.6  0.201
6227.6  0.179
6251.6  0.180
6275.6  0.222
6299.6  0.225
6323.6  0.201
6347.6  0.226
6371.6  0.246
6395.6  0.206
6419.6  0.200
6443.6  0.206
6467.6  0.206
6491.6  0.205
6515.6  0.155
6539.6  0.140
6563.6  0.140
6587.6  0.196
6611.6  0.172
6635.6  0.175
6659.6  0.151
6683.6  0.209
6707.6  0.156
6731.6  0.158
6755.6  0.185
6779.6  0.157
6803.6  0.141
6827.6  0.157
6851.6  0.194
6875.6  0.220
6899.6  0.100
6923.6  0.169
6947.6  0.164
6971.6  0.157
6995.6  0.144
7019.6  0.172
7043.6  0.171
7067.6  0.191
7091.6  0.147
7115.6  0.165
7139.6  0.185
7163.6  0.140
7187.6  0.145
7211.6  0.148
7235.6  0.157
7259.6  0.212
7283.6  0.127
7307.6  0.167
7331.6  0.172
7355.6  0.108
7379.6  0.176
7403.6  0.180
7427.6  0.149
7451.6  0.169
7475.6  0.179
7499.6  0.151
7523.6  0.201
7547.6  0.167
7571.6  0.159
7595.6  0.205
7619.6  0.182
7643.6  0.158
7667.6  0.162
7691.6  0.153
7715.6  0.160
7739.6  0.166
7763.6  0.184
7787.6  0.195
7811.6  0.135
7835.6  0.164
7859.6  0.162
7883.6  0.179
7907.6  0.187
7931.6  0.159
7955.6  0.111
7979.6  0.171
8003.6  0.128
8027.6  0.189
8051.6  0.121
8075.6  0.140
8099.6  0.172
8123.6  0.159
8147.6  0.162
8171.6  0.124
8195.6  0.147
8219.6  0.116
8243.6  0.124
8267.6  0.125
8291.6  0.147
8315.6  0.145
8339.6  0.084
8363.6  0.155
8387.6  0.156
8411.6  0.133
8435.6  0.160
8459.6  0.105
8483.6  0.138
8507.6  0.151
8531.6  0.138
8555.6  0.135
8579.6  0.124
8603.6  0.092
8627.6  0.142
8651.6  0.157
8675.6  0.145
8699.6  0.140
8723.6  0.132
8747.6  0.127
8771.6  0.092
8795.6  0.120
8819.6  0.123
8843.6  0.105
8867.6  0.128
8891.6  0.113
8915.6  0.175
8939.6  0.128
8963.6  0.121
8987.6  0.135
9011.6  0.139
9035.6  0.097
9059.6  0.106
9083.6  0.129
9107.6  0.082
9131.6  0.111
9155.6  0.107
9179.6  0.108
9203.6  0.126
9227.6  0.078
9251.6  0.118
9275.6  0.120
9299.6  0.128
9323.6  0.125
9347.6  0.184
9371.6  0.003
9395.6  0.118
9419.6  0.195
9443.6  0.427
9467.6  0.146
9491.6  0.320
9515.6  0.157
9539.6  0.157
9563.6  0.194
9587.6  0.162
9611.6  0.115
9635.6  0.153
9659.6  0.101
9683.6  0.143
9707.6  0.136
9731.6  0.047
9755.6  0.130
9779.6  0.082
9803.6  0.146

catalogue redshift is 0.667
